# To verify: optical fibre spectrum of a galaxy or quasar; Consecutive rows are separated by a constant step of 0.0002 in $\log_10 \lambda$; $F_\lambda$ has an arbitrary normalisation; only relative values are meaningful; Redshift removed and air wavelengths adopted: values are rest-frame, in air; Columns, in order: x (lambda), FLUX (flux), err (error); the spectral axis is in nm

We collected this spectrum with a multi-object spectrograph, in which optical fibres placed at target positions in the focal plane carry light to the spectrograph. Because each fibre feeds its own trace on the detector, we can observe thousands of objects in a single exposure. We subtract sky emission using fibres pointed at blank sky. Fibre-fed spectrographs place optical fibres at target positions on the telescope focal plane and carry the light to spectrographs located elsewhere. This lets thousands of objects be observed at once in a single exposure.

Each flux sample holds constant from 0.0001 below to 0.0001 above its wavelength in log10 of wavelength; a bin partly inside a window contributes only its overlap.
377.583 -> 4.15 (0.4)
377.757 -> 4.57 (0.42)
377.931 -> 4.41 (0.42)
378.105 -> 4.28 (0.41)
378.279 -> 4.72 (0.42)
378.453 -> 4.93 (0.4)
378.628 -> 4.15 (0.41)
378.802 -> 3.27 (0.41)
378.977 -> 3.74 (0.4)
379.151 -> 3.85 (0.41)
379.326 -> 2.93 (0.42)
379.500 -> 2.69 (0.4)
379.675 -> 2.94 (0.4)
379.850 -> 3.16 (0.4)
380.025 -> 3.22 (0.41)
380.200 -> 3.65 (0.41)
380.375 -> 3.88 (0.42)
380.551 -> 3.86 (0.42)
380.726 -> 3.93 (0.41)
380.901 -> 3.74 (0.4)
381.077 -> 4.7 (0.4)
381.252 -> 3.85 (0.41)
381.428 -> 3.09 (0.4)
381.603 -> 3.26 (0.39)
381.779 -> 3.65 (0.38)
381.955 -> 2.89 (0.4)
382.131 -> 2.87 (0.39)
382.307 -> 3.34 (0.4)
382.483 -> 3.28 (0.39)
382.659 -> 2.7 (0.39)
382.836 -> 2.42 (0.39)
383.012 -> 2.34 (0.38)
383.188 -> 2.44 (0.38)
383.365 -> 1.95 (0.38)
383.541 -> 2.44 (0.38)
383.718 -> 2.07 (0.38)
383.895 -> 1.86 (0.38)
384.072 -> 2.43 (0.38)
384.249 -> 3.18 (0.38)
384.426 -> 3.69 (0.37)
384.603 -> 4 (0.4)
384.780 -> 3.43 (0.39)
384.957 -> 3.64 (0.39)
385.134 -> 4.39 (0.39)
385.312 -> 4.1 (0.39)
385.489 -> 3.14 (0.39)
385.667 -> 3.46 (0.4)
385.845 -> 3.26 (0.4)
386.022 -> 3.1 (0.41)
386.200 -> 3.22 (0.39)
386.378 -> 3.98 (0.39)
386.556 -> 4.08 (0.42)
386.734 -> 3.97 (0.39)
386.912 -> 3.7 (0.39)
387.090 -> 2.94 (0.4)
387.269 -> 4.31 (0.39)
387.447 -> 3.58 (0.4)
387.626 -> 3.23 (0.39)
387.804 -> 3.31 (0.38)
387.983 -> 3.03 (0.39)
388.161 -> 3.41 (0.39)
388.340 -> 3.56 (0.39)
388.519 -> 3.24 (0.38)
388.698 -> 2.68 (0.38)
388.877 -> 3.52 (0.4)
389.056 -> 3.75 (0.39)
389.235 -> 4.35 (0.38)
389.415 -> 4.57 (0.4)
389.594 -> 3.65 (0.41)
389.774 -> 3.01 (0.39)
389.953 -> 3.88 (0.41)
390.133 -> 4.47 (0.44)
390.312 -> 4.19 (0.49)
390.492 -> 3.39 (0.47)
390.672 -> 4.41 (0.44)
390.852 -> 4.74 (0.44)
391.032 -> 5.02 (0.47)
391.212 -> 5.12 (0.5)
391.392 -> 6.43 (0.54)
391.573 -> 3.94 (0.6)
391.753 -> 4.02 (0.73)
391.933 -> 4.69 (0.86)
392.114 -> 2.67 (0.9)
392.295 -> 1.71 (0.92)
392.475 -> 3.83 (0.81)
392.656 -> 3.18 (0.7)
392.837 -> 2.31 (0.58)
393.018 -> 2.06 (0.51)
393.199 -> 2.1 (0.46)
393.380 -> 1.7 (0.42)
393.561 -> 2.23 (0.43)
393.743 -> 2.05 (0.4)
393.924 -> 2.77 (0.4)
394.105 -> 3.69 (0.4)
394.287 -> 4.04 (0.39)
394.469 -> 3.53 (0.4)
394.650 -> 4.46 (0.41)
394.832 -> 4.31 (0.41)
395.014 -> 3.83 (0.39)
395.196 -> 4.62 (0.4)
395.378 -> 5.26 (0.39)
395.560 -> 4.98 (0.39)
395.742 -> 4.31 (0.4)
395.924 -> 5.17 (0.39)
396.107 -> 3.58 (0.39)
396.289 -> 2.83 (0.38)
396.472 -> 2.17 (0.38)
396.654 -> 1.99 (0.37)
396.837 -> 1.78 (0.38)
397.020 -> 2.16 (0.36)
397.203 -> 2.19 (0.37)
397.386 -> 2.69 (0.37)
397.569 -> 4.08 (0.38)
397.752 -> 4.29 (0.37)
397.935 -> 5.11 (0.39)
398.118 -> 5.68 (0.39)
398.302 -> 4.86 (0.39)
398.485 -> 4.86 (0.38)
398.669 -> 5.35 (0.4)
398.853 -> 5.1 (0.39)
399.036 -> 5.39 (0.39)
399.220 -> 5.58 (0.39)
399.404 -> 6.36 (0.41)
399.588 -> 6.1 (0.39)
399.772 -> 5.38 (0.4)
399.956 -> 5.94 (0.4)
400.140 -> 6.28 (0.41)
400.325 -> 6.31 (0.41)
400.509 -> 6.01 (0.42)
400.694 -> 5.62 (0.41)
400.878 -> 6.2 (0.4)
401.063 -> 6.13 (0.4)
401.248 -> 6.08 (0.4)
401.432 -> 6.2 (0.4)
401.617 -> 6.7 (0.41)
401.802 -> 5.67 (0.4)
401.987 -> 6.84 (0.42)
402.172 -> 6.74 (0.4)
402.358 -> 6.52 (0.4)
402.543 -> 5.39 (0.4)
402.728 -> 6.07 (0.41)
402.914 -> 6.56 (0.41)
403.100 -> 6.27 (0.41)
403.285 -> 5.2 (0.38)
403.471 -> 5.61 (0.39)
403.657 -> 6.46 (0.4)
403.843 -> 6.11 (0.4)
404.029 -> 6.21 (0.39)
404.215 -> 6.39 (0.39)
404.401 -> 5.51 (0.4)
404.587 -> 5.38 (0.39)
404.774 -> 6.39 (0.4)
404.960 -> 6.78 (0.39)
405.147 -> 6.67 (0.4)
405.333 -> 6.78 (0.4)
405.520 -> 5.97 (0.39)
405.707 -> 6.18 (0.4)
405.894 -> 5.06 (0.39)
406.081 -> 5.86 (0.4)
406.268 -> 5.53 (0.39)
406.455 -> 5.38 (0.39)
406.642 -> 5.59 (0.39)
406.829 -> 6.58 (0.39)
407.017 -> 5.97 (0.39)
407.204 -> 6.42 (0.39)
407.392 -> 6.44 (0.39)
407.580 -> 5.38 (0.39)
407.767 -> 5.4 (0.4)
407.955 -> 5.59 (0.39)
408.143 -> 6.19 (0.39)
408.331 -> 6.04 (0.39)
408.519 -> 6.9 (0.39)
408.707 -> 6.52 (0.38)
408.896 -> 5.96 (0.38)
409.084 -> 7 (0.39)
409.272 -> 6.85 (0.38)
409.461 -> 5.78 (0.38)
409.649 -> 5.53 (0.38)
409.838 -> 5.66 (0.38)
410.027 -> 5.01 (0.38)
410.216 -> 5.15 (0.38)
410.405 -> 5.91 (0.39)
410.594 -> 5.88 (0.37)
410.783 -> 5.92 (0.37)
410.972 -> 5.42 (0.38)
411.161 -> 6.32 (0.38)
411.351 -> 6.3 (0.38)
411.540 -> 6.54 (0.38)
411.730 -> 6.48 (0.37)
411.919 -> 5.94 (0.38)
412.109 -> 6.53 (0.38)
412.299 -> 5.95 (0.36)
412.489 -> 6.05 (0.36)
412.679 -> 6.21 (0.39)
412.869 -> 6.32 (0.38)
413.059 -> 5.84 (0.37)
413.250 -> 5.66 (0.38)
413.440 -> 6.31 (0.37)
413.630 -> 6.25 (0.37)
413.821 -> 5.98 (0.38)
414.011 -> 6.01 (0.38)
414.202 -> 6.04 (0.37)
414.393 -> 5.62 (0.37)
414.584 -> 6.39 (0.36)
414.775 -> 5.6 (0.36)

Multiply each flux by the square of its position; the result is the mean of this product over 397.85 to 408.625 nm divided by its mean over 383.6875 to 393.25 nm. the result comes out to 1.8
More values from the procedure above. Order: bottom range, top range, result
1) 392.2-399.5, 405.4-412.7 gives 1.72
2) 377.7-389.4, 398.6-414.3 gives 1.97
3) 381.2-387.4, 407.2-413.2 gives 2.14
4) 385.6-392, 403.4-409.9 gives 1.71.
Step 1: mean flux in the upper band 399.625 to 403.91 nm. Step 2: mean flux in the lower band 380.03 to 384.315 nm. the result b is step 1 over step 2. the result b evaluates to 2.0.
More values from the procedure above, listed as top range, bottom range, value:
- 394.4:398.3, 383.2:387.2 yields 1.16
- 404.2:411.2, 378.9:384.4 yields 1.92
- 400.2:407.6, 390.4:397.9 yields 1.72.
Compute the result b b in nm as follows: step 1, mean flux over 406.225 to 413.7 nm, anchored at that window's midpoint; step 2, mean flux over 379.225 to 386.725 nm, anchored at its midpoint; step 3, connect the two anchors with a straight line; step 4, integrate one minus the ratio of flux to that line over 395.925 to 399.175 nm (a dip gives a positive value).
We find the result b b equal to 0.64 nm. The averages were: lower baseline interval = 3.25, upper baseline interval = 6.02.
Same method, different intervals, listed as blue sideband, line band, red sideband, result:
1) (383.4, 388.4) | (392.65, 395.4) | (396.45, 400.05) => 0.58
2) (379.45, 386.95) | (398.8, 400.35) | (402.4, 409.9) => -0.17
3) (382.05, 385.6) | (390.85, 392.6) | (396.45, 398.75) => -0.41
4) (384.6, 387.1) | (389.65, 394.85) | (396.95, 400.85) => 0.89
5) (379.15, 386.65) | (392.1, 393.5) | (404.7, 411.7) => 0.62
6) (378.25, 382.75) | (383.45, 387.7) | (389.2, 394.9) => 0.23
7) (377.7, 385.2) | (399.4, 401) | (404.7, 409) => -0.19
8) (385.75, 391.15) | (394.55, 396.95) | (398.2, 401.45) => 0.59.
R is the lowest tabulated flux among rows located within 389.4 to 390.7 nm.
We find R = 3.01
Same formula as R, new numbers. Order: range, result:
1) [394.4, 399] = 1.78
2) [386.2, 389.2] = 2.68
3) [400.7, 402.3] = 5.67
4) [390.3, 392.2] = 2.67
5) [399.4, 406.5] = 5.06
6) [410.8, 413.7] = 5.42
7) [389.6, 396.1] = 1.7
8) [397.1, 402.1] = 2.19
